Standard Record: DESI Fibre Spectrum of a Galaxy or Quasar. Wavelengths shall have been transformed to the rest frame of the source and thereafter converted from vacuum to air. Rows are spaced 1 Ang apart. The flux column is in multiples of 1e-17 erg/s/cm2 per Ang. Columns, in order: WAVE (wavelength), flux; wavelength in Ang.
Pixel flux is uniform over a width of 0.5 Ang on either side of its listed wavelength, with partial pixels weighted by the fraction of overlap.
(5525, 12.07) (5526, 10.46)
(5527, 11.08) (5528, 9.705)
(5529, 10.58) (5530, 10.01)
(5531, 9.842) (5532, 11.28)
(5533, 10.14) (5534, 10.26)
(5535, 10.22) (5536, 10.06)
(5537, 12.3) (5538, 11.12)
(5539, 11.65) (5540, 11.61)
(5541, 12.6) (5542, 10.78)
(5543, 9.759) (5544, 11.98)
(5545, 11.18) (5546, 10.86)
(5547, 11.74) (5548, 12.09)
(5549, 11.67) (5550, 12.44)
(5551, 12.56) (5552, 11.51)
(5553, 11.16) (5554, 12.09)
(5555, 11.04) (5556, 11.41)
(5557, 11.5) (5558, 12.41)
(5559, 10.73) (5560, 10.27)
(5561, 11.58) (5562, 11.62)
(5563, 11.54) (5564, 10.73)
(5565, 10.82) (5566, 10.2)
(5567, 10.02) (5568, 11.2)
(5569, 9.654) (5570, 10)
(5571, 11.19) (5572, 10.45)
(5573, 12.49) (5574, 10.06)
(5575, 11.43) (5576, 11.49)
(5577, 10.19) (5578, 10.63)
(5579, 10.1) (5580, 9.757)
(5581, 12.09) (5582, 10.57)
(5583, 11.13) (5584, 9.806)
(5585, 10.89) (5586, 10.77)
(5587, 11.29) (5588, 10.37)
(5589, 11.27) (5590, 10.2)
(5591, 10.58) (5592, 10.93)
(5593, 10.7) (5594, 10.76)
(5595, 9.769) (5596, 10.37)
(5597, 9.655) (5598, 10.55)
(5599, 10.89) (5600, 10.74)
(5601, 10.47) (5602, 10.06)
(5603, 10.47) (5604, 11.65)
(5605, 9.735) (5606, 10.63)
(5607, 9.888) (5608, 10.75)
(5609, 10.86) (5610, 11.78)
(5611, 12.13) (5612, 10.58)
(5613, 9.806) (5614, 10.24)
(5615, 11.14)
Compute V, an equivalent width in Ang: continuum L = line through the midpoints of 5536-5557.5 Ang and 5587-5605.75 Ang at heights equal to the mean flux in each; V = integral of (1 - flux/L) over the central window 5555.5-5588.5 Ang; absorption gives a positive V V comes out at 0.5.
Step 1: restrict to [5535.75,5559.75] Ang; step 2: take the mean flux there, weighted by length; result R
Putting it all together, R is 11.5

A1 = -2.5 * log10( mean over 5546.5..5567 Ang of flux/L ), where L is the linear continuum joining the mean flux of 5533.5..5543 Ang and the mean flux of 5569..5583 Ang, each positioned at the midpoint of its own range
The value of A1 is -0.05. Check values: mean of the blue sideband 11.1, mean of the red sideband 10.8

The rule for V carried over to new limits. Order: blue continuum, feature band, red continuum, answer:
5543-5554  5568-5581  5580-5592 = 0.40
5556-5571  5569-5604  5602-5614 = 0.49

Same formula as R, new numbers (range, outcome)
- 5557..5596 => 10.8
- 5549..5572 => 11.2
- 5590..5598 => 10.4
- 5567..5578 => 10.8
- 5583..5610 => 10.6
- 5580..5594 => 10.8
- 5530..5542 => 11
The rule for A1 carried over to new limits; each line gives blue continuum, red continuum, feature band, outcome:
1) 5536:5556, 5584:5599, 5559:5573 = 0.03 mag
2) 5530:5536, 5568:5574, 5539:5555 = -0.11 mag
